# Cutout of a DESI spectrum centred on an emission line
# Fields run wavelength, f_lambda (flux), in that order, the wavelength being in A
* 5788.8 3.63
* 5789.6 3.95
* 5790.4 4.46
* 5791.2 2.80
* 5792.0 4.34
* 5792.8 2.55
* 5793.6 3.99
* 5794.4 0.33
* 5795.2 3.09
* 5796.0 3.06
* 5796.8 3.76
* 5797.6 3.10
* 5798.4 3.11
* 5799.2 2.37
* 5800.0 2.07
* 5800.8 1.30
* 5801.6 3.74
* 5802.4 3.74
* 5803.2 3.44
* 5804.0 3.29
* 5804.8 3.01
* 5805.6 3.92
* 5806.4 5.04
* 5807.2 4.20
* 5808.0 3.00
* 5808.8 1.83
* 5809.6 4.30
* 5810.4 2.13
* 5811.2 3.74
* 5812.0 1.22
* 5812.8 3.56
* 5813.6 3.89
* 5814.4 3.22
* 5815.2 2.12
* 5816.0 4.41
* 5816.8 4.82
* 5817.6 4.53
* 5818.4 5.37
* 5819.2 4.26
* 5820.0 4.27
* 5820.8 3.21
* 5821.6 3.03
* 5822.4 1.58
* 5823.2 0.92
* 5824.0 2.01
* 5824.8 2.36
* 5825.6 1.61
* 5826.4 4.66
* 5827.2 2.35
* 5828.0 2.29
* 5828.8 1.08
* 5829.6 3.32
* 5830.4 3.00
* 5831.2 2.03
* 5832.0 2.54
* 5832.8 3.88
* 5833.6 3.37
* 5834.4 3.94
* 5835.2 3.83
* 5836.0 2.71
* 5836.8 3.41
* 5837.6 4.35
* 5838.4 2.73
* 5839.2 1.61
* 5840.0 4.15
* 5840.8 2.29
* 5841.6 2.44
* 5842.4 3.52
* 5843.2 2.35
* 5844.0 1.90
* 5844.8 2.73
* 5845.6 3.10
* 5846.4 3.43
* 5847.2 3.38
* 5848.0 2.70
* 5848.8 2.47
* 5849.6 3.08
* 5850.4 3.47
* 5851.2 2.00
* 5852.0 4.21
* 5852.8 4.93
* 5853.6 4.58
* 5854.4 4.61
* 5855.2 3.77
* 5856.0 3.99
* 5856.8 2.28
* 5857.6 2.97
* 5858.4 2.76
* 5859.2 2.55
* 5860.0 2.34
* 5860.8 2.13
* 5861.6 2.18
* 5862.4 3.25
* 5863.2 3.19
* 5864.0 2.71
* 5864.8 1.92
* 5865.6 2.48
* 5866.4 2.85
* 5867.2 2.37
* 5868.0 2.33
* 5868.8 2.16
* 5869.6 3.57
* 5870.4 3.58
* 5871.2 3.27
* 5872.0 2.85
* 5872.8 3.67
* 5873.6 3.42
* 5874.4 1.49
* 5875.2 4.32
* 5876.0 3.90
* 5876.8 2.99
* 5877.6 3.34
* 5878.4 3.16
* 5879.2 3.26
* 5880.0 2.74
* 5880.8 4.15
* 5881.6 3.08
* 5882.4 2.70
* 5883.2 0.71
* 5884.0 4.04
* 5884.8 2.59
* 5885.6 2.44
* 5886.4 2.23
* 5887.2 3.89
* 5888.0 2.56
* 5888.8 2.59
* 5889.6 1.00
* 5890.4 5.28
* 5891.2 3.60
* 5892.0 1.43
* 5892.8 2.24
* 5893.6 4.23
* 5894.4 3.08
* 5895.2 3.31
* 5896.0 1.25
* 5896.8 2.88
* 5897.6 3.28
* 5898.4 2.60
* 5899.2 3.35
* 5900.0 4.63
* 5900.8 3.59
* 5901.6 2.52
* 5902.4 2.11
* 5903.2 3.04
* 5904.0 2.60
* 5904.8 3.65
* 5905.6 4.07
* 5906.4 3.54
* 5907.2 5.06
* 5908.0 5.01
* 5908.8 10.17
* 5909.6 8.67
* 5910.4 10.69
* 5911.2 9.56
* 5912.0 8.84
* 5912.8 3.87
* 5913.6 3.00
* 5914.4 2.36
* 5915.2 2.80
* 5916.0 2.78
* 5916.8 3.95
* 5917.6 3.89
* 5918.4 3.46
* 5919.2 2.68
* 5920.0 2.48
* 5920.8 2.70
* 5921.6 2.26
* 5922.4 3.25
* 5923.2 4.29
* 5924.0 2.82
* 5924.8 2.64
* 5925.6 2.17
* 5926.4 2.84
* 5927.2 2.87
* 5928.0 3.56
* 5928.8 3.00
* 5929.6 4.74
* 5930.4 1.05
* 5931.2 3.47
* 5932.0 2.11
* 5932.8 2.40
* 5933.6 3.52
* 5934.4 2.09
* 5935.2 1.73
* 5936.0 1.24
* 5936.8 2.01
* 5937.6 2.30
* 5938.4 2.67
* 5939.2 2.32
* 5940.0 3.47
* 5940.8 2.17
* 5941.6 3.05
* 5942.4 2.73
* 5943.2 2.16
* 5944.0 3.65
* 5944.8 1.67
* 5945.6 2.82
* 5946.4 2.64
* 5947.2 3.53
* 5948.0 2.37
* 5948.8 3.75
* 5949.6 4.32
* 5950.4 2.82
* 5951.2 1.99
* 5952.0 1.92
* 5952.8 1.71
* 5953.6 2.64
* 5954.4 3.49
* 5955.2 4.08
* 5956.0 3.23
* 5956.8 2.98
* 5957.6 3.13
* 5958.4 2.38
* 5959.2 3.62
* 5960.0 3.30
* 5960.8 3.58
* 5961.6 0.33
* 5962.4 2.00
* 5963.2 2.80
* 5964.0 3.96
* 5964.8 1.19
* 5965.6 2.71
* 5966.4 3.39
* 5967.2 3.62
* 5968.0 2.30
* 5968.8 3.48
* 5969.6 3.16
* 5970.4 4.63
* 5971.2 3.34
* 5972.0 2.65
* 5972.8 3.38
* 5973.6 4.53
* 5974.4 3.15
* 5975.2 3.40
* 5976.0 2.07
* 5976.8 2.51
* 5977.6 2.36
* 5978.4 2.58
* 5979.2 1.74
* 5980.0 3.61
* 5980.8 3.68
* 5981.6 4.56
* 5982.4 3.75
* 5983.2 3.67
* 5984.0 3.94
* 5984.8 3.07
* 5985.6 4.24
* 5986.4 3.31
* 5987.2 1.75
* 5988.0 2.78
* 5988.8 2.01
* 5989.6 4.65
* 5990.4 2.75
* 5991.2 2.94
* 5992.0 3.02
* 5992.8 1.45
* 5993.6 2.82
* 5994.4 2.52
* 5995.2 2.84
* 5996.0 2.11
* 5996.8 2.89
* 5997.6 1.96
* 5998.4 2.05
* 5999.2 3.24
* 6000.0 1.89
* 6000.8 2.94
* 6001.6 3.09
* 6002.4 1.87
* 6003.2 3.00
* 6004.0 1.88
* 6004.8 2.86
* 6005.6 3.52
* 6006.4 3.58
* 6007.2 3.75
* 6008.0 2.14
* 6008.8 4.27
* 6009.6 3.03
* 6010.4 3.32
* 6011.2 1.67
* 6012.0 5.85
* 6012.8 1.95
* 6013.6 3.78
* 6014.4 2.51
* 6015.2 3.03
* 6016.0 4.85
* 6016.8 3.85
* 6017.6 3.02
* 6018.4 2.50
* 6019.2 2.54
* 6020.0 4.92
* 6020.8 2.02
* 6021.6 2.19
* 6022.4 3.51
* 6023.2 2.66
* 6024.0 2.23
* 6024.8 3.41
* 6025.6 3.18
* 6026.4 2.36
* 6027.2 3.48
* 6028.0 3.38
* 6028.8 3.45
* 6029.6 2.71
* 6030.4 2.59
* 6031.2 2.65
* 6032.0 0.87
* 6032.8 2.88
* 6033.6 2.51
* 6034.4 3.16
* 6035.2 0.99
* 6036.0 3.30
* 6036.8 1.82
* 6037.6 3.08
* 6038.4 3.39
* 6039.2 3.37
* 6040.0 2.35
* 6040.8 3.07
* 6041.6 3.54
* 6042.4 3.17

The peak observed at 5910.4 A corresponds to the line [O III] 5007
